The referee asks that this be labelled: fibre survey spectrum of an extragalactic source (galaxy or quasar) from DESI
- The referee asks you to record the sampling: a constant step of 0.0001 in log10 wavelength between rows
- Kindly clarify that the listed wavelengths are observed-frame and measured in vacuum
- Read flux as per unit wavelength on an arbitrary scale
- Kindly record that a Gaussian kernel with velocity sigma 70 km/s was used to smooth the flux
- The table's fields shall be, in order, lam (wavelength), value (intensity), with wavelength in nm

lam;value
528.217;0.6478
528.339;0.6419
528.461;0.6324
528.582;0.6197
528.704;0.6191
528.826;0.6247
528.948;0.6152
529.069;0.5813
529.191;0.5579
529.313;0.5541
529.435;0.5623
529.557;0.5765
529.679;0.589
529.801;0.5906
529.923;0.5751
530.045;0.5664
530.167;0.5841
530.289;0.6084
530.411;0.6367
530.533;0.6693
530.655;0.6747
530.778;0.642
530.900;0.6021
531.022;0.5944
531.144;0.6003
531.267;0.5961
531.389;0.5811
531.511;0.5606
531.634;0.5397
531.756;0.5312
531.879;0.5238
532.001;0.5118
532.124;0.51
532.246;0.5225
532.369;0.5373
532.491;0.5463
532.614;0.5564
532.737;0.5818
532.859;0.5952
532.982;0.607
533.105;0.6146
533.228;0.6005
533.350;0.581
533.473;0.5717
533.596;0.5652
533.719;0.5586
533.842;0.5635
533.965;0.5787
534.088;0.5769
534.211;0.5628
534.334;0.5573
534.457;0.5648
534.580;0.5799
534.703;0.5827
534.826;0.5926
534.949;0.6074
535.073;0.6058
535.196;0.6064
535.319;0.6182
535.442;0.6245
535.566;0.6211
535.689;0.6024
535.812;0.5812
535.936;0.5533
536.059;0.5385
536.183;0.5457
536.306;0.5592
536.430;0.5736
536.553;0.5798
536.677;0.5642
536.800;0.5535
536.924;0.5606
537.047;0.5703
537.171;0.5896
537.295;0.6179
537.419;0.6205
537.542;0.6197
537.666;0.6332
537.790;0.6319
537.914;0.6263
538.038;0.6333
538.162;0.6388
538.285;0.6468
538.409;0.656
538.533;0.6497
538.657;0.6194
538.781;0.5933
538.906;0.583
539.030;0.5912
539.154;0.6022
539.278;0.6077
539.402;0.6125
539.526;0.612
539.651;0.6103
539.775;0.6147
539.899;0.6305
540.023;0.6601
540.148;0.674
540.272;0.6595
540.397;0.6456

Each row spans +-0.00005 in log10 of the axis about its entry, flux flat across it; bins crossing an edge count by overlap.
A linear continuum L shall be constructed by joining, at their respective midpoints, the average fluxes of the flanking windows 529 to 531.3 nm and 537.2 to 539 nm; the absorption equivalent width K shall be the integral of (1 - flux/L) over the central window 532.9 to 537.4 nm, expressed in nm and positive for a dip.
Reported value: 0.24 nm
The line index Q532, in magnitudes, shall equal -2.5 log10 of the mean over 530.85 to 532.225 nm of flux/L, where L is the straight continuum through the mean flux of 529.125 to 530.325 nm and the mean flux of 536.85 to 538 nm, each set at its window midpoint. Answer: 0.05 mag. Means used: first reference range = 0.576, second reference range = 0.607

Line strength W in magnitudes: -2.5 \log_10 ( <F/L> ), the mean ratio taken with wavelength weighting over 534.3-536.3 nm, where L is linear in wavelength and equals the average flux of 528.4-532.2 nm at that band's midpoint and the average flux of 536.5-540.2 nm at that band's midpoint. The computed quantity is 0.03 mag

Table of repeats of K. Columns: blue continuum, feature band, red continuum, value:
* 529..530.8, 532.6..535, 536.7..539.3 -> 0.09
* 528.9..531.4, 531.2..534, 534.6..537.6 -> 0.15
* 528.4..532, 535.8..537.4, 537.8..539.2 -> 0.12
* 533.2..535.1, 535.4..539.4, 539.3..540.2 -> 0.05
